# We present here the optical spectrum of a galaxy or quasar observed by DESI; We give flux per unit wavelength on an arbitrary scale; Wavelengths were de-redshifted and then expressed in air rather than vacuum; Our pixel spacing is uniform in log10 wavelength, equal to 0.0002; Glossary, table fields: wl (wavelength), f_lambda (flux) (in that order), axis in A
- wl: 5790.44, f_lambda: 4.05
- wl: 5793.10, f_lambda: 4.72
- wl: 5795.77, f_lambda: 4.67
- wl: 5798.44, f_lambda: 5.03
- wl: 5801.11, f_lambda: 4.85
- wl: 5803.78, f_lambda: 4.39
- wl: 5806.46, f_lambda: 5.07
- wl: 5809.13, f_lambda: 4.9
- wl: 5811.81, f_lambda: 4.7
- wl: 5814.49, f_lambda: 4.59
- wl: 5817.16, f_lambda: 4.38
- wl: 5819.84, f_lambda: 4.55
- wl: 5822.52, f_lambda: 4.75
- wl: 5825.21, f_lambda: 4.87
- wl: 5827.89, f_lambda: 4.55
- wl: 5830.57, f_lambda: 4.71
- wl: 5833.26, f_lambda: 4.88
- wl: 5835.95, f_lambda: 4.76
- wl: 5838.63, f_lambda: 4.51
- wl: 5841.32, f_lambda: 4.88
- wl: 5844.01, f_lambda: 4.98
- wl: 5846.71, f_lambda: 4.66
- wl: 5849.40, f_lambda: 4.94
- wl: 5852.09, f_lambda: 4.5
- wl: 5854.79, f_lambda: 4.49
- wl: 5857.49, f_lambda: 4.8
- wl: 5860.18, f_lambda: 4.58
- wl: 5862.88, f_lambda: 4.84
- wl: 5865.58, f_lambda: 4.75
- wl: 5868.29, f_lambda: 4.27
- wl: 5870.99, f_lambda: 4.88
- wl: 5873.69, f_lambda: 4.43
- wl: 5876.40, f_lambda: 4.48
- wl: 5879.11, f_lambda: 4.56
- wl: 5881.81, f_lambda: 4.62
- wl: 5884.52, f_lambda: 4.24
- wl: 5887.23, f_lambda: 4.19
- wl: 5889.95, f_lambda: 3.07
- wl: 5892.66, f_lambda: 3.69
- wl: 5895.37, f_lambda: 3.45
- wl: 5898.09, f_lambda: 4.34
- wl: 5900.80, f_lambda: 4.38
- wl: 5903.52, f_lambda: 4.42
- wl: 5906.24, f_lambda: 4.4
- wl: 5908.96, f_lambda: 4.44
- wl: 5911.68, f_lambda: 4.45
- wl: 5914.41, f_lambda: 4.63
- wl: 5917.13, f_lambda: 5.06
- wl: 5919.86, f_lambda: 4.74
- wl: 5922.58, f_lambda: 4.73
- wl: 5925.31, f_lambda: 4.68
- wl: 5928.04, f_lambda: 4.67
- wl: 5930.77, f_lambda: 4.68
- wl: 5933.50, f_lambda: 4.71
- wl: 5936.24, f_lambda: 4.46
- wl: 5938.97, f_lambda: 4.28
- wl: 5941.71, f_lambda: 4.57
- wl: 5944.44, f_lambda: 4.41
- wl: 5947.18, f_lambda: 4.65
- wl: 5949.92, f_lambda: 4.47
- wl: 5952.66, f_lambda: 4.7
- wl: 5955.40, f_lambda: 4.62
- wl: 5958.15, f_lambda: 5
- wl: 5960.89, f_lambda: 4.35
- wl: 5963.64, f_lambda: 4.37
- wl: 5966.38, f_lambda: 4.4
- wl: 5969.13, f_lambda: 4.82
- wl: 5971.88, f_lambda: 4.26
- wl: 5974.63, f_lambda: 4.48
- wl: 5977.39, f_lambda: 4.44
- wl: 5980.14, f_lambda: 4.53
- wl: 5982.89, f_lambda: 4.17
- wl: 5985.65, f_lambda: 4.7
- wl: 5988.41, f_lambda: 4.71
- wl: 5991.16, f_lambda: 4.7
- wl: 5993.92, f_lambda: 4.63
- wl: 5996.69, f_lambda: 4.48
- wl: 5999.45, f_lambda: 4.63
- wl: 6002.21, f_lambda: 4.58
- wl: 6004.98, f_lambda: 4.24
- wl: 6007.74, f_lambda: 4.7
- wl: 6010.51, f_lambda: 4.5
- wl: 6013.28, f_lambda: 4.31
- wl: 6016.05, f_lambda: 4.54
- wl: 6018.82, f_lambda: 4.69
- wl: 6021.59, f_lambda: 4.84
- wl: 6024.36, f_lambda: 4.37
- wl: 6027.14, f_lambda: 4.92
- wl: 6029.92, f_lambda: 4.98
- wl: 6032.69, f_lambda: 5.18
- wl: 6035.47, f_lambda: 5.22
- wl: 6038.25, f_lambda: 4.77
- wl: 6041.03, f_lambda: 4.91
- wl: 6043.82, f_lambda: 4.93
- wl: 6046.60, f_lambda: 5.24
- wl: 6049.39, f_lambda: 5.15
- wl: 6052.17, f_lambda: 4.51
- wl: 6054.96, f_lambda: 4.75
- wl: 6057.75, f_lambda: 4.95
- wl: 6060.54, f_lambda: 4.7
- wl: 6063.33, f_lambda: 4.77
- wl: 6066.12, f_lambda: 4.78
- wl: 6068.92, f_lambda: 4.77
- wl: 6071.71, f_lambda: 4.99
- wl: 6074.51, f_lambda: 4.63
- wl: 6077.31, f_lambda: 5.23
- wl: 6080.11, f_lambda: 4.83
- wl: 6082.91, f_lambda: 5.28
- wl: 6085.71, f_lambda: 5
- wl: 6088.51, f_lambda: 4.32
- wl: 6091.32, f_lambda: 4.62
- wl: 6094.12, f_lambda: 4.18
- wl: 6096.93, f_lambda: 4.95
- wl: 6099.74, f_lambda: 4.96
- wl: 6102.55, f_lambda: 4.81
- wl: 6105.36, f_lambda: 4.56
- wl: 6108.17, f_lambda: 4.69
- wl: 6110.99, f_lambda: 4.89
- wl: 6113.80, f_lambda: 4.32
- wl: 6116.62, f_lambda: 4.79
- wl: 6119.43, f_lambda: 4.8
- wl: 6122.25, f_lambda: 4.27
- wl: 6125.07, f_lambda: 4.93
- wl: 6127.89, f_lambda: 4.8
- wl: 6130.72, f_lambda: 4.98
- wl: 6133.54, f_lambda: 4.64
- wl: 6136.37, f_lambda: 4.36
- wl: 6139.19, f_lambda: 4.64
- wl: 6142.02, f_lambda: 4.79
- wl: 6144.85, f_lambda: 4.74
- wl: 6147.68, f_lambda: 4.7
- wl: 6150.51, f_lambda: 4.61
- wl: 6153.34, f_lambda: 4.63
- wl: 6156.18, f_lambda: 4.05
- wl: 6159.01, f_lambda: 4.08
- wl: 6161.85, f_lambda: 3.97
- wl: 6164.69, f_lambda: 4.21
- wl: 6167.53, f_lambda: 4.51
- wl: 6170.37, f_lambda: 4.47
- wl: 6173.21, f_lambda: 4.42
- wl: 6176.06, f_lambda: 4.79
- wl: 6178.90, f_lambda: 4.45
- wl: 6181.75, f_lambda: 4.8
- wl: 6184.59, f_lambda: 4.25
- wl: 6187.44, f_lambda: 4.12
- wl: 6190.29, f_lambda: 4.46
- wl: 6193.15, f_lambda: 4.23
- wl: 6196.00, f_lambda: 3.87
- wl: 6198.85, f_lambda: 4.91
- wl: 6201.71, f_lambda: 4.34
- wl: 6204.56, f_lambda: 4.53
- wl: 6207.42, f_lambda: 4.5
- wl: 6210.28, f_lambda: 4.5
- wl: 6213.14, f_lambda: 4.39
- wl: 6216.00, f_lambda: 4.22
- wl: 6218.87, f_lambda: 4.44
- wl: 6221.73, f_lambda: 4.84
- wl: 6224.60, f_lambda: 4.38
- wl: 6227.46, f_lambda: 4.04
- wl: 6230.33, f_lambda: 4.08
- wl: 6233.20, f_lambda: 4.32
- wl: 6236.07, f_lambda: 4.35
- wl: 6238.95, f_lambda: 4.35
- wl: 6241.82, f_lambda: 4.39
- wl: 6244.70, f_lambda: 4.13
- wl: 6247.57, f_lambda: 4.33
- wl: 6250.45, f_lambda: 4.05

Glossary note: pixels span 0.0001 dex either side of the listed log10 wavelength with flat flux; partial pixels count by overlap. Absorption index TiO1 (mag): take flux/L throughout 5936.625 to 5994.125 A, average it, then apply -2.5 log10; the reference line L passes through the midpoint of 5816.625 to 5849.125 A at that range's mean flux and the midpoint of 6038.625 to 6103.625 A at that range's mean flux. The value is 0.06 mag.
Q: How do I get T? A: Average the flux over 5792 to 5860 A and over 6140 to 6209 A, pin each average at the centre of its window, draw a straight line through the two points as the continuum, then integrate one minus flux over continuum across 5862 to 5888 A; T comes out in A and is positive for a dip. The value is 0.9 A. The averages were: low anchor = 4.72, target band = 4.53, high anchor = 4.44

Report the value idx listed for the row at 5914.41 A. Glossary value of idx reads 4.63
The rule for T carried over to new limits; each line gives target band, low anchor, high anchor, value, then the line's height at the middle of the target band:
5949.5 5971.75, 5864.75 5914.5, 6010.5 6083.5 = -0.2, 4.54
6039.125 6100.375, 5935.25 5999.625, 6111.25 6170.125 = -4.0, 4.54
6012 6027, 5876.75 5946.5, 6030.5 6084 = 0.6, 4.79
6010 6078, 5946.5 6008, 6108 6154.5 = -3.3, 4.6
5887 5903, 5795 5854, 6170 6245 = 2.8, 4.67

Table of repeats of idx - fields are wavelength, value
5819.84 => 4.55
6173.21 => 4.42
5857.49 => 4.8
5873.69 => 4.43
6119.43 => 4.8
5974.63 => 4.48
